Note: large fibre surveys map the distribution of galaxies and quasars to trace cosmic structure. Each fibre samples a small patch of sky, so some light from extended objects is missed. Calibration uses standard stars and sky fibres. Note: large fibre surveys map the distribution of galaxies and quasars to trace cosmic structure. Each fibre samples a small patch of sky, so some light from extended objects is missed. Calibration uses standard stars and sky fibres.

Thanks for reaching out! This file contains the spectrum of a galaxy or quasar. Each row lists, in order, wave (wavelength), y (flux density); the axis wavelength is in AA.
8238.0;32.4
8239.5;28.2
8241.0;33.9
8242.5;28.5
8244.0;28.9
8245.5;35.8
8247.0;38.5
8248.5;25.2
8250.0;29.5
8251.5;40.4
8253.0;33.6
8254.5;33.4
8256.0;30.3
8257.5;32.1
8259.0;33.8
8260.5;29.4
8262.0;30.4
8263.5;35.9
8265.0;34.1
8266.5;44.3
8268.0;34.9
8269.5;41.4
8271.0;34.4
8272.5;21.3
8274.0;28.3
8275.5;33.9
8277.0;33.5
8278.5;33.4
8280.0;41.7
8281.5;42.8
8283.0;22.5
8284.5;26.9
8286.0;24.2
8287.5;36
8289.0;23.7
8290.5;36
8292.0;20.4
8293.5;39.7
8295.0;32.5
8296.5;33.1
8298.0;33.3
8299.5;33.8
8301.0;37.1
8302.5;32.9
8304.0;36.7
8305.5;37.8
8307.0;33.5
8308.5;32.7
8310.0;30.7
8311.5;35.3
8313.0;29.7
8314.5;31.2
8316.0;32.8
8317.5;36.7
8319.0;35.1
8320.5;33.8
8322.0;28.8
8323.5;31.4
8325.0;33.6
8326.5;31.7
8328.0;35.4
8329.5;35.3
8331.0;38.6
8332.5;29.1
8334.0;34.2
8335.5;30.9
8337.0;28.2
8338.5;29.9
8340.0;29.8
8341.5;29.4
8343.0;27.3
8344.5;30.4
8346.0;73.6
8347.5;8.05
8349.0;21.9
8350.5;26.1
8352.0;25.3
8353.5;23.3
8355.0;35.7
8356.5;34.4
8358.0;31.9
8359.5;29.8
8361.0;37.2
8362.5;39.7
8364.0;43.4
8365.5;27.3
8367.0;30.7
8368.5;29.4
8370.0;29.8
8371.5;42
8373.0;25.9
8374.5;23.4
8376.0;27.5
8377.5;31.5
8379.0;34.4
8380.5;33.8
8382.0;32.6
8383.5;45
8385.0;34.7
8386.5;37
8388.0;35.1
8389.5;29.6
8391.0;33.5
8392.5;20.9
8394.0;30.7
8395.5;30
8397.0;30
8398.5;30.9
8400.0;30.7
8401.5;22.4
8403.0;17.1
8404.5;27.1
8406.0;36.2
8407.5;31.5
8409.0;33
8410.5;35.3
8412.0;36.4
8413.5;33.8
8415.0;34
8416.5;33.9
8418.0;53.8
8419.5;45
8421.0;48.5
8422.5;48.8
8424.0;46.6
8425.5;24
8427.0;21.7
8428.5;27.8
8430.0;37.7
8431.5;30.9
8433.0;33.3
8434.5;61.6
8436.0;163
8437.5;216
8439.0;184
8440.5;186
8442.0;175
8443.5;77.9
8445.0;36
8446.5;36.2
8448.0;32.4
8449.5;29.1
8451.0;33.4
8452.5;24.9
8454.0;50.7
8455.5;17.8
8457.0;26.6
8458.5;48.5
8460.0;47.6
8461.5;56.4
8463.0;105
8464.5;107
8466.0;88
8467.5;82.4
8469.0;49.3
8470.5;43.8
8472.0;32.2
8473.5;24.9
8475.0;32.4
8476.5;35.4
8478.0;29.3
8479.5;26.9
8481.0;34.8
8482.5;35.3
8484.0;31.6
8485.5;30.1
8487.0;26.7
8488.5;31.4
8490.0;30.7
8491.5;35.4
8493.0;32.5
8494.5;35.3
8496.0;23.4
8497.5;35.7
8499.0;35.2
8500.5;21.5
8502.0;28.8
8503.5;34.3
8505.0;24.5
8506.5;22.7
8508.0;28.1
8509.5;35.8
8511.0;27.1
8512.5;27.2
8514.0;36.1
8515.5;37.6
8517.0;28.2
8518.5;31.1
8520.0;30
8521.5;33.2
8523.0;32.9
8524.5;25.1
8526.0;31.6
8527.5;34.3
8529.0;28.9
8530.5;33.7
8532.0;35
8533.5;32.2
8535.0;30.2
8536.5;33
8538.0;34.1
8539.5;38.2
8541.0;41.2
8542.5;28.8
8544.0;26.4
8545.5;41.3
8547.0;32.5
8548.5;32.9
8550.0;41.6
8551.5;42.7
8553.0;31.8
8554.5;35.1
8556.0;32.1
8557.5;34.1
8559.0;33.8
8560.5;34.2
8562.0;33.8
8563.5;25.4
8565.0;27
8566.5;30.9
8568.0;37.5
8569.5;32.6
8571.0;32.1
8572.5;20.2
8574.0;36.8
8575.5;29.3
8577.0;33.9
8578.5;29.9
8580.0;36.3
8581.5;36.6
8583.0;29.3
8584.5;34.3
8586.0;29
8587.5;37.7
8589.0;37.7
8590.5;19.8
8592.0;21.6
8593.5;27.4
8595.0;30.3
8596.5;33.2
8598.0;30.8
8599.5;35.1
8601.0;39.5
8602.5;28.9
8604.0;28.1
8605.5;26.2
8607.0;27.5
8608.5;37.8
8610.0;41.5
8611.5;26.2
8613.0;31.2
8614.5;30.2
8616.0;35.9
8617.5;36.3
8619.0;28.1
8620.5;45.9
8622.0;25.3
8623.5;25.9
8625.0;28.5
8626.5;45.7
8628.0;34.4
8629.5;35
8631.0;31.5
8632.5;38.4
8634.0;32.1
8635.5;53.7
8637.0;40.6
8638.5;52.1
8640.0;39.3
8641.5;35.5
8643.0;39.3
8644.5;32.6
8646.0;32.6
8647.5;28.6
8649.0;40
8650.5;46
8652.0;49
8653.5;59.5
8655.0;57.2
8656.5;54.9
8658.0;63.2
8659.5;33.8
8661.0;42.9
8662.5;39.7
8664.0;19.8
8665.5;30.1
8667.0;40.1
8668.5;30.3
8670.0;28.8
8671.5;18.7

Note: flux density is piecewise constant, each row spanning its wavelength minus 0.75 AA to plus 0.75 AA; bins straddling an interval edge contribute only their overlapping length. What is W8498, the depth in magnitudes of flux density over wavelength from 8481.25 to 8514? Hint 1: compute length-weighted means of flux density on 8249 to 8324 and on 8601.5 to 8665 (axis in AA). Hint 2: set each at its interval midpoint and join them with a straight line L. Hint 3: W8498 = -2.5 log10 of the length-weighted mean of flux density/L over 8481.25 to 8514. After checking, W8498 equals 0.18 mag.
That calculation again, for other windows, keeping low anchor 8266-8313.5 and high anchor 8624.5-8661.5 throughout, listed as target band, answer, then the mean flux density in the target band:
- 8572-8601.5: 0.27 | 31.5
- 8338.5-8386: 0.09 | 32.1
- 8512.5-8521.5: 0.20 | 32.2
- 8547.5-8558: 0.11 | 35.7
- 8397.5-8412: 0.21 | 29.7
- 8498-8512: 0.32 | 28.8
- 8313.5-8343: 0.06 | 32.3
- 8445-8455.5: 0.11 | 33.4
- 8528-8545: 0.19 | 33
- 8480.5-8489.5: 0.20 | 31.5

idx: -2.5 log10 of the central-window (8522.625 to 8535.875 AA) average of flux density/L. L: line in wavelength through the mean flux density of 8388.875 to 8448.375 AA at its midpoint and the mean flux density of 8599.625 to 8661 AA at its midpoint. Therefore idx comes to 0.40 mag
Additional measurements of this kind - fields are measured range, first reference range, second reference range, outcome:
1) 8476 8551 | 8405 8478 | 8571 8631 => 0.39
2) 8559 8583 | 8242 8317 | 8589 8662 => 0.14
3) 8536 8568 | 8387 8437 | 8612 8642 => 0.10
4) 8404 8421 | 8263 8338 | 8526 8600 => -0.13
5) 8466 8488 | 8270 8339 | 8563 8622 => -0.20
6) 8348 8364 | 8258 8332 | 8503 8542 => 0.07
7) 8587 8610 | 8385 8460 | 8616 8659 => 0.33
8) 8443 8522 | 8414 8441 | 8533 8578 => 0.39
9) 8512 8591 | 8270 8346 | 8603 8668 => 0.11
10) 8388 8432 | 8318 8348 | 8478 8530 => -0.04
